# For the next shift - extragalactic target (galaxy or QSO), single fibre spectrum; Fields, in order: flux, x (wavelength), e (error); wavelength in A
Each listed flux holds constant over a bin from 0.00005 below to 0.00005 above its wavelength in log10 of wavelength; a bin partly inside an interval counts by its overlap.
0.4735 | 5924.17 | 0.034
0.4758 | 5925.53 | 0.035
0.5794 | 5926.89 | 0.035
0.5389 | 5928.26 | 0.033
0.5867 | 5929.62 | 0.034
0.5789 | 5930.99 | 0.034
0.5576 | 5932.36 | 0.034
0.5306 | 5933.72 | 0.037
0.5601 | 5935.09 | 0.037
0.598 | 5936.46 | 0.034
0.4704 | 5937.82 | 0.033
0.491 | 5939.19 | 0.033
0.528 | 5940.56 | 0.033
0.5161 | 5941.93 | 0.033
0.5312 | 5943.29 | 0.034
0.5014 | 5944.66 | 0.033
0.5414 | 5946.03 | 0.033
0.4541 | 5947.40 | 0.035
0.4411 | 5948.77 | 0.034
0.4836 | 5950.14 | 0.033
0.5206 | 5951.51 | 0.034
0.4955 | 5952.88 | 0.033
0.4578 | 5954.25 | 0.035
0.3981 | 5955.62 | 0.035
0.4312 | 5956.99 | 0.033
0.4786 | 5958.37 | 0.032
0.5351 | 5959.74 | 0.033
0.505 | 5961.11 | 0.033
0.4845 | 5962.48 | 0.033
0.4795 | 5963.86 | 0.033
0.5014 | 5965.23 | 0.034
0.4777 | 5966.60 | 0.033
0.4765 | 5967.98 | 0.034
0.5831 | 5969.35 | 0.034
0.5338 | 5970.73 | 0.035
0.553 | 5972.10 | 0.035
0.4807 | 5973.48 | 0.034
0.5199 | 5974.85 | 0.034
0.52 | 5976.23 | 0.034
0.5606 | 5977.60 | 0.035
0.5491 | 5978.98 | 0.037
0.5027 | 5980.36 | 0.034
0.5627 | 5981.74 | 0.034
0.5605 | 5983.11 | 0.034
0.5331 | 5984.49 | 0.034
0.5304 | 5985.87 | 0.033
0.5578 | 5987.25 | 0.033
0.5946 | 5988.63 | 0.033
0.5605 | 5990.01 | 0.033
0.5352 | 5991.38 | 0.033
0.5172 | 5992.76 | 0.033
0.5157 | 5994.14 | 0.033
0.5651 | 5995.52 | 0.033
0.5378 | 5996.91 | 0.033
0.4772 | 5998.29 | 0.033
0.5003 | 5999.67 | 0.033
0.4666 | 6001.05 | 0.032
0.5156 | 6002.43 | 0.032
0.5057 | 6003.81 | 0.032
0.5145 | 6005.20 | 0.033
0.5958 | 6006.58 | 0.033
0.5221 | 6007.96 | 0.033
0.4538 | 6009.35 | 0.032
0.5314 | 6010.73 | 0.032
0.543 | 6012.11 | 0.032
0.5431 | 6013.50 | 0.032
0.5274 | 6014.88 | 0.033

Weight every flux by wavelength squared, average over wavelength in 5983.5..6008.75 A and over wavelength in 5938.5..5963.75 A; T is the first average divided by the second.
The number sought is 1.1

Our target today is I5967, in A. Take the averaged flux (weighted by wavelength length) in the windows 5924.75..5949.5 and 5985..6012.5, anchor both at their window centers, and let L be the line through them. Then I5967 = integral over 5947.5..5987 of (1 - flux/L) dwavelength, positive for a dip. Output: 1.59 A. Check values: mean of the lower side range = 0.526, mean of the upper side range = 0.527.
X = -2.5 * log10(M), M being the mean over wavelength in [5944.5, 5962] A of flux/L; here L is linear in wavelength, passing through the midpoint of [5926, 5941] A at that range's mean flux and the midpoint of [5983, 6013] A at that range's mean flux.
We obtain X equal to 0.13 mag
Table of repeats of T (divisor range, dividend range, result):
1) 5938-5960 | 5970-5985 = 1.11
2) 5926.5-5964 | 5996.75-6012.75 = 1.03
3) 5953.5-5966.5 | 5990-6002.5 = 1.10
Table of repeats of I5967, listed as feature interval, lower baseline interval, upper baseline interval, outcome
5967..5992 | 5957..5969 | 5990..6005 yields -1.78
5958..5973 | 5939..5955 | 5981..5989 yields 0.42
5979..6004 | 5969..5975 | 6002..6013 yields -0.16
